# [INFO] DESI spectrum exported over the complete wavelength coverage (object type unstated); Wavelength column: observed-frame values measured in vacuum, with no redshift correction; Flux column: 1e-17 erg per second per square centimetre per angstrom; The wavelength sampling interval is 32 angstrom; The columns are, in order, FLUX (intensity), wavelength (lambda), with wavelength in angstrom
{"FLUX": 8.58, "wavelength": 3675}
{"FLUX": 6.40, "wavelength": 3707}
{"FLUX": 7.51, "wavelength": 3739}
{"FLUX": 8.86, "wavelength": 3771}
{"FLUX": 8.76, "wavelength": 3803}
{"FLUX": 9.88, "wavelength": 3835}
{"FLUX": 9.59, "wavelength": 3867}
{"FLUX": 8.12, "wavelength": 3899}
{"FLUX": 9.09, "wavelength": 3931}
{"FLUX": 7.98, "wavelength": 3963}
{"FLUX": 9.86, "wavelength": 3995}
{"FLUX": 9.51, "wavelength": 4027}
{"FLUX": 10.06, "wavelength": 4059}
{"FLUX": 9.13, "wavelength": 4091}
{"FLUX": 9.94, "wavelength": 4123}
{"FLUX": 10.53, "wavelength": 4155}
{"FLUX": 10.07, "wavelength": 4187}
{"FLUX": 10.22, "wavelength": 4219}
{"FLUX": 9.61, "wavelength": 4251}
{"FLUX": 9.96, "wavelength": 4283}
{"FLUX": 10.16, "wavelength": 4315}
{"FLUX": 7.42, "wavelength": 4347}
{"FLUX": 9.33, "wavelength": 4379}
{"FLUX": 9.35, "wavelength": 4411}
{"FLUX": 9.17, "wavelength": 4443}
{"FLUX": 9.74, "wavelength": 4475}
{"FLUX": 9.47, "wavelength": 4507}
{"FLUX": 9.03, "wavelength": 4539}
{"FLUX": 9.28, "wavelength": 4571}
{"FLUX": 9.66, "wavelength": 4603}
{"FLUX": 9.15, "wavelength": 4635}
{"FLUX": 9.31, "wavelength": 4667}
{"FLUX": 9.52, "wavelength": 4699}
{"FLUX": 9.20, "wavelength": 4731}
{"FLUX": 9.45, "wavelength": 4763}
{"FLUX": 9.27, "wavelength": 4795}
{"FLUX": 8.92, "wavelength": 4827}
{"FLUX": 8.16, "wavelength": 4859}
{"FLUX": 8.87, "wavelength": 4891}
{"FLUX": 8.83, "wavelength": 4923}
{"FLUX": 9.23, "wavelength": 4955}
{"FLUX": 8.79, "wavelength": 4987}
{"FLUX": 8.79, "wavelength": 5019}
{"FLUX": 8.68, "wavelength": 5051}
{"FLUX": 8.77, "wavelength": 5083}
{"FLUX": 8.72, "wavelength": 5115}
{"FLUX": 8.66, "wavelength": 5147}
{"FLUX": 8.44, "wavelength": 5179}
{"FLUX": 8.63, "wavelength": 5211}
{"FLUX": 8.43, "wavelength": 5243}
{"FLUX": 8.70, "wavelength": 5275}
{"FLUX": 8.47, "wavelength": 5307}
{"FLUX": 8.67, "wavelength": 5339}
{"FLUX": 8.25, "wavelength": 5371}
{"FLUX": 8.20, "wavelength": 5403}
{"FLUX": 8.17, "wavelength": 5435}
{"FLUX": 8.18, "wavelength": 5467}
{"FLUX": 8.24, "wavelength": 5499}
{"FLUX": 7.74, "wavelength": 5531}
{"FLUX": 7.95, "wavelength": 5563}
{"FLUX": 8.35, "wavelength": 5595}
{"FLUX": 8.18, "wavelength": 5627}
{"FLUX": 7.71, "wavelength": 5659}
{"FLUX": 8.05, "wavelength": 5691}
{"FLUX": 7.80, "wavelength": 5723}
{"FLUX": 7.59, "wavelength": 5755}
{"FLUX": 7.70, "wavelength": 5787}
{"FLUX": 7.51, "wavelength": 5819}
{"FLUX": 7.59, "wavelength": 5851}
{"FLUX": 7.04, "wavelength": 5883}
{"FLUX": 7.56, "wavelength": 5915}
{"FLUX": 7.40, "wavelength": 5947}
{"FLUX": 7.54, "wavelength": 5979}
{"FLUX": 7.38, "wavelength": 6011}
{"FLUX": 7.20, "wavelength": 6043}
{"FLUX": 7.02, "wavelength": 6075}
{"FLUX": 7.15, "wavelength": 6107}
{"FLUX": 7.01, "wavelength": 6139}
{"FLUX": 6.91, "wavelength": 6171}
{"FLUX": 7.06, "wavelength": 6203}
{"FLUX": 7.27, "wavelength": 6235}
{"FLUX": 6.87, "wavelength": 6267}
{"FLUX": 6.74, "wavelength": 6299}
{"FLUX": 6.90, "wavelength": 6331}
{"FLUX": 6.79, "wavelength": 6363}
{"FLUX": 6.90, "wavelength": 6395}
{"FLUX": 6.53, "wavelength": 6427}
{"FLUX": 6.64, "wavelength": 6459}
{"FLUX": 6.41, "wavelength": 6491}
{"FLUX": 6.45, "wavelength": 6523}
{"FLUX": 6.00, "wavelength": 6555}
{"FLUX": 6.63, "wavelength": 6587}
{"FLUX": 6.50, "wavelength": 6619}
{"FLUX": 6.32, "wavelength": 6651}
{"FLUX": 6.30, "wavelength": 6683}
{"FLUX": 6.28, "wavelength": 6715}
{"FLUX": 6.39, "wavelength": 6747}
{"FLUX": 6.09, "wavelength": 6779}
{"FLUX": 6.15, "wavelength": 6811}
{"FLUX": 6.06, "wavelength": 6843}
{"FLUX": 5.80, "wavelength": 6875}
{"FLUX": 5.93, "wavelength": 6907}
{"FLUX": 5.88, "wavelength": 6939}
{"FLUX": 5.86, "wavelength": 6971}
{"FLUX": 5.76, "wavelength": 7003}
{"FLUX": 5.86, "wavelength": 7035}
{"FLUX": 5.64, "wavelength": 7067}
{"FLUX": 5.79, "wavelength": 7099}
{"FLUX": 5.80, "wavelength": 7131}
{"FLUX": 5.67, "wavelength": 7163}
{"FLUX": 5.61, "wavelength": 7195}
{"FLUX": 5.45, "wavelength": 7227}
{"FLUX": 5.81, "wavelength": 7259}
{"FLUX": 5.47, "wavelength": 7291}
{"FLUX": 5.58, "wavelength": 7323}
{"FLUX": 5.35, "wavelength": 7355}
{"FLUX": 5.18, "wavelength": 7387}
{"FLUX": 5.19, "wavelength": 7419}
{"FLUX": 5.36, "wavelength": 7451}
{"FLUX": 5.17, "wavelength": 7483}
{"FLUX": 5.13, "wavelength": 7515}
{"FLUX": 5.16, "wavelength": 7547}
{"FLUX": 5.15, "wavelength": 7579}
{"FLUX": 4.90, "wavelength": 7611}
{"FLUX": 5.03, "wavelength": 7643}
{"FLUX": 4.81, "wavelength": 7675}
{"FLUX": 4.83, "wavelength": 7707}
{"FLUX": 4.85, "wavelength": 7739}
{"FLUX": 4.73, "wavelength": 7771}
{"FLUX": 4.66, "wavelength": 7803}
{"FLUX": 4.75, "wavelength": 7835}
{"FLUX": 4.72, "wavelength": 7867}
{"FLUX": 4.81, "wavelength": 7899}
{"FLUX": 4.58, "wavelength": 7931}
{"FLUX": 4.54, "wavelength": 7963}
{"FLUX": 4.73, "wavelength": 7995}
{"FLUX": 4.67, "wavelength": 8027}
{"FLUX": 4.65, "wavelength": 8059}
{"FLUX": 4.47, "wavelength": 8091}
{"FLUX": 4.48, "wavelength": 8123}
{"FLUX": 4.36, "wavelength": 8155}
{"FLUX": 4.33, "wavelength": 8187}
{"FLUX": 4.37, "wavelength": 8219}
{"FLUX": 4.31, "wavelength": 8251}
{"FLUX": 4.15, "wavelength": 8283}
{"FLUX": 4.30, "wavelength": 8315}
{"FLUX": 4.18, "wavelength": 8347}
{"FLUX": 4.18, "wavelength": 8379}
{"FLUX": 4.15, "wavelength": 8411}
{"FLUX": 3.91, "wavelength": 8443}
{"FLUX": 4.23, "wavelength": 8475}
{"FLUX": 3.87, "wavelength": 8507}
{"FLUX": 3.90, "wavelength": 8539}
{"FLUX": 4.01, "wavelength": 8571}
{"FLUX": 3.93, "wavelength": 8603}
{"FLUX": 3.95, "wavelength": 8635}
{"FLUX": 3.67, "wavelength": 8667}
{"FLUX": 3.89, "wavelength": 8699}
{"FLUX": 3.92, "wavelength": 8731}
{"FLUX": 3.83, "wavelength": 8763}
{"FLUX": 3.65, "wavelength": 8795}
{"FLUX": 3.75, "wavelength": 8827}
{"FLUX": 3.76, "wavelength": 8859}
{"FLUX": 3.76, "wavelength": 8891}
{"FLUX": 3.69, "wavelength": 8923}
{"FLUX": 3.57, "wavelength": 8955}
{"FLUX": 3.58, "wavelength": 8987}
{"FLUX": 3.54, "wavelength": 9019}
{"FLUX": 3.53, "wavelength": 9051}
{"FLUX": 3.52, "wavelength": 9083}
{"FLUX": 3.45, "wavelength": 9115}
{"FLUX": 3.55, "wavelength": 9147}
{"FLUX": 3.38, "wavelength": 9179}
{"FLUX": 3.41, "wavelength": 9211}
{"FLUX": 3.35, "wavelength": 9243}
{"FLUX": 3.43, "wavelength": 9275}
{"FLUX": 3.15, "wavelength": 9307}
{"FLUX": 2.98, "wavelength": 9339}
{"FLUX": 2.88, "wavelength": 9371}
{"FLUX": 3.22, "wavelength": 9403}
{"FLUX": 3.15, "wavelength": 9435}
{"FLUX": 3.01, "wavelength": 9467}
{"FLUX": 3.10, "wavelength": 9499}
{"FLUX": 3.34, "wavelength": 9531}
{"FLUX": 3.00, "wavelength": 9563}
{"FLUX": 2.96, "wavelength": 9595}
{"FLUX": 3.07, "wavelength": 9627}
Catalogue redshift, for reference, 0.00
